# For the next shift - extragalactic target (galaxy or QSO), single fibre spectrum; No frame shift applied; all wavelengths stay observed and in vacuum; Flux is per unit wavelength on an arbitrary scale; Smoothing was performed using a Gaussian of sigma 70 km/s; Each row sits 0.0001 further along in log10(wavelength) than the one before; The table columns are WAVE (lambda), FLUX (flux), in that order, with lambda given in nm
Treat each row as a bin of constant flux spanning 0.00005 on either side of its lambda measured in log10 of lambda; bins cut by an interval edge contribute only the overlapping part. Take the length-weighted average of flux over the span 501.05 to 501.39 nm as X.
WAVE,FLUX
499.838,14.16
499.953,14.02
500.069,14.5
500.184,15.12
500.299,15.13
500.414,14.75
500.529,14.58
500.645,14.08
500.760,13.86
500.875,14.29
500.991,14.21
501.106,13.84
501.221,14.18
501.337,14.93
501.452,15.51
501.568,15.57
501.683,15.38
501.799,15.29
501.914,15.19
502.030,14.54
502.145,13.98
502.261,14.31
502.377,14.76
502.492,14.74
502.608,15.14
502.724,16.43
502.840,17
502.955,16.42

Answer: 14.3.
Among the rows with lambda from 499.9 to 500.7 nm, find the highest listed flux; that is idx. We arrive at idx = 15.13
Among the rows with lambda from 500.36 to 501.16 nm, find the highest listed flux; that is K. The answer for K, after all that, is 14.75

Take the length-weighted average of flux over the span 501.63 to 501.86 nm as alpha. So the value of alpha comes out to 15.3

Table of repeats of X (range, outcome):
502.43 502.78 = 15.4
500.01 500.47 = 14.9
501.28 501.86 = 15.3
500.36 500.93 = 14.3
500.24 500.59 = 14.8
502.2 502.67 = 14.7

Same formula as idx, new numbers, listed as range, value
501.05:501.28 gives 14.18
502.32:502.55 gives 14.76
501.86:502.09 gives 15.19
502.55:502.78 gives 16.43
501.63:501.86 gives 15.38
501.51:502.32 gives 15.57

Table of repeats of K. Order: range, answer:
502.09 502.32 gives 14.31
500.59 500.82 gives 14.08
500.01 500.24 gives 15.12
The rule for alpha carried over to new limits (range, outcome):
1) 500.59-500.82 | 14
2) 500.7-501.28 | 14.1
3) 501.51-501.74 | 15.5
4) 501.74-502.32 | 14.7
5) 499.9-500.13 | 14.2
